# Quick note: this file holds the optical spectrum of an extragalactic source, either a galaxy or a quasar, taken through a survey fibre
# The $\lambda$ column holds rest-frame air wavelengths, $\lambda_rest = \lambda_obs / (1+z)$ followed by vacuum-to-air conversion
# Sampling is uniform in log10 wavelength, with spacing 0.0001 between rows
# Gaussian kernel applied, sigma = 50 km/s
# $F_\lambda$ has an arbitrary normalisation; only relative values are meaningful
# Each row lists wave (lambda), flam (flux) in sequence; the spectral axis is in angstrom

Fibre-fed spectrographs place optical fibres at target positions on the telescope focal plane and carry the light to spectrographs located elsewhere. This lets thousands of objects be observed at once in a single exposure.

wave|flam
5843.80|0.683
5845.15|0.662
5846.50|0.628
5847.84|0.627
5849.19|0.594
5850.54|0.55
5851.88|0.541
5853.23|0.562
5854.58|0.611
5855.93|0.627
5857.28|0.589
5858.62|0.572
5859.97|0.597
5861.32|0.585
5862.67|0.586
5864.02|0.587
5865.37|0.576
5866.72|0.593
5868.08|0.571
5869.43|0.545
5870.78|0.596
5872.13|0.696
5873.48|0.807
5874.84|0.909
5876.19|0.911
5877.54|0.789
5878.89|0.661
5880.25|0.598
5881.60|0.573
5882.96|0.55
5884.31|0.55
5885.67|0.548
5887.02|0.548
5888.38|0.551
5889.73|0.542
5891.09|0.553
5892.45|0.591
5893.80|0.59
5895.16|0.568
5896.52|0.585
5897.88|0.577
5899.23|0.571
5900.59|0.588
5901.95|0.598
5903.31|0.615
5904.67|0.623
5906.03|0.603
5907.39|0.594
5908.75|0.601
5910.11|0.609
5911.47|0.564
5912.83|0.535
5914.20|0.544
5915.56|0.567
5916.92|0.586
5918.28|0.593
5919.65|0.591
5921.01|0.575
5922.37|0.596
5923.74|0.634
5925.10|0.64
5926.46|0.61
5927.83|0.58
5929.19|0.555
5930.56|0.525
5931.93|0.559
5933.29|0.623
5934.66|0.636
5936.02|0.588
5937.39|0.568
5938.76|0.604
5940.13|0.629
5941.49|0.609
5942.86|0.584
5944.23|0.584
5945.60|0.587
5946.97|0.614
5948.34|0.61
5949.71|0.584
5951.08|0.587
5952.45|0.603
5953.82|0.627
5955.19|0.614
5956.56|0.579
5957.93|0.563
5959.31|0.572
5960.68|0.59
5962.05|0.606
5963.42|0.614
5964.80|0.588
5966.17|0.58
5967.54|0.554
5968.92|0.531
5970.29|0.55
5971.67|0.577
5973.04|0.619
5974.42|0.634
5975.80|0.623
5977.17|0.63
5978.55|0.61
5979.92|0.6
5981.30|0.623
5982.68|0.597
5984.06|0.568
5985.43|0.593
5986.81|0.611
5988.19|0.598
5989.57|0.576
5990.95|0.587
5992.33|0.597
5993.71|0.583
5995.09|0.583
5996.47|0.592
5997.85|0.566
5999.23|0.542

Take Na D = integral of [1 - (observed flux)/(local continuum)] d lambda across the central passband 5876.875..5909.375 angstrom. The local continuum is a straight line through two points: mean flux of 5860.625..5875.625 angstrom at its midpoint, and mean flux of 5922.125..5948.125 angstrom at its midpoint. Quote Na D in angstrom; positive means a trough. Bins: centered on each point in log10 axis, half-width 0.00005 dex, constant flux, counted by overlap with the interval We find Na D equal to 1.8 angstrom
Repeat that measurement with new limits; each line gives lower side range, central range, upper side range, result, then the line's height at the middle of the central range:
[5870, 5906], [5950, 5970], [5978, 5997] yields 0.6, 0.603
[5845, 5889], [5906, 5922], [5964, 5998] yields 0.8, 0.608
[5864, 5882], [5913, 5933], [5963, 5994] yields 1.7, 0.637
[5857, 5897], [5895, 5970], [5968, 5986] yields 2.0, 0.606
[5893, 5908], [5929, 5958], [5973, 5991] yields 0.3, 0.599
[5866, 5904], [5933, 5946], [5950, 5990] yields 0.1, 0.603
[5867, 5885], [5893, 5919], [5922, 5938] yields 1.8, 0.628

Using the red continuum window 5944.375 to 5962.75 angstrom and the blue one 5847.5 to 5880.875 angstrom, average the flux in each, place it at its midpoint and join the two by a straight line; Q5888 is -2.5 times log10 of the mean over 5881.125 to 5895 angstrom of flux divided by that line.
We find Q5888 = 0.12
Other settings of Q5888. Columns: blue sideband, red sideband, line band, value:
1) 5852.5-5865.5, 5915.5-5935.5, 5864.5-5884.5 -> -0.13 mag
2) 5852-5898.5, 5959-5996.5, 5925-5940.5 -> 0.02 mag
